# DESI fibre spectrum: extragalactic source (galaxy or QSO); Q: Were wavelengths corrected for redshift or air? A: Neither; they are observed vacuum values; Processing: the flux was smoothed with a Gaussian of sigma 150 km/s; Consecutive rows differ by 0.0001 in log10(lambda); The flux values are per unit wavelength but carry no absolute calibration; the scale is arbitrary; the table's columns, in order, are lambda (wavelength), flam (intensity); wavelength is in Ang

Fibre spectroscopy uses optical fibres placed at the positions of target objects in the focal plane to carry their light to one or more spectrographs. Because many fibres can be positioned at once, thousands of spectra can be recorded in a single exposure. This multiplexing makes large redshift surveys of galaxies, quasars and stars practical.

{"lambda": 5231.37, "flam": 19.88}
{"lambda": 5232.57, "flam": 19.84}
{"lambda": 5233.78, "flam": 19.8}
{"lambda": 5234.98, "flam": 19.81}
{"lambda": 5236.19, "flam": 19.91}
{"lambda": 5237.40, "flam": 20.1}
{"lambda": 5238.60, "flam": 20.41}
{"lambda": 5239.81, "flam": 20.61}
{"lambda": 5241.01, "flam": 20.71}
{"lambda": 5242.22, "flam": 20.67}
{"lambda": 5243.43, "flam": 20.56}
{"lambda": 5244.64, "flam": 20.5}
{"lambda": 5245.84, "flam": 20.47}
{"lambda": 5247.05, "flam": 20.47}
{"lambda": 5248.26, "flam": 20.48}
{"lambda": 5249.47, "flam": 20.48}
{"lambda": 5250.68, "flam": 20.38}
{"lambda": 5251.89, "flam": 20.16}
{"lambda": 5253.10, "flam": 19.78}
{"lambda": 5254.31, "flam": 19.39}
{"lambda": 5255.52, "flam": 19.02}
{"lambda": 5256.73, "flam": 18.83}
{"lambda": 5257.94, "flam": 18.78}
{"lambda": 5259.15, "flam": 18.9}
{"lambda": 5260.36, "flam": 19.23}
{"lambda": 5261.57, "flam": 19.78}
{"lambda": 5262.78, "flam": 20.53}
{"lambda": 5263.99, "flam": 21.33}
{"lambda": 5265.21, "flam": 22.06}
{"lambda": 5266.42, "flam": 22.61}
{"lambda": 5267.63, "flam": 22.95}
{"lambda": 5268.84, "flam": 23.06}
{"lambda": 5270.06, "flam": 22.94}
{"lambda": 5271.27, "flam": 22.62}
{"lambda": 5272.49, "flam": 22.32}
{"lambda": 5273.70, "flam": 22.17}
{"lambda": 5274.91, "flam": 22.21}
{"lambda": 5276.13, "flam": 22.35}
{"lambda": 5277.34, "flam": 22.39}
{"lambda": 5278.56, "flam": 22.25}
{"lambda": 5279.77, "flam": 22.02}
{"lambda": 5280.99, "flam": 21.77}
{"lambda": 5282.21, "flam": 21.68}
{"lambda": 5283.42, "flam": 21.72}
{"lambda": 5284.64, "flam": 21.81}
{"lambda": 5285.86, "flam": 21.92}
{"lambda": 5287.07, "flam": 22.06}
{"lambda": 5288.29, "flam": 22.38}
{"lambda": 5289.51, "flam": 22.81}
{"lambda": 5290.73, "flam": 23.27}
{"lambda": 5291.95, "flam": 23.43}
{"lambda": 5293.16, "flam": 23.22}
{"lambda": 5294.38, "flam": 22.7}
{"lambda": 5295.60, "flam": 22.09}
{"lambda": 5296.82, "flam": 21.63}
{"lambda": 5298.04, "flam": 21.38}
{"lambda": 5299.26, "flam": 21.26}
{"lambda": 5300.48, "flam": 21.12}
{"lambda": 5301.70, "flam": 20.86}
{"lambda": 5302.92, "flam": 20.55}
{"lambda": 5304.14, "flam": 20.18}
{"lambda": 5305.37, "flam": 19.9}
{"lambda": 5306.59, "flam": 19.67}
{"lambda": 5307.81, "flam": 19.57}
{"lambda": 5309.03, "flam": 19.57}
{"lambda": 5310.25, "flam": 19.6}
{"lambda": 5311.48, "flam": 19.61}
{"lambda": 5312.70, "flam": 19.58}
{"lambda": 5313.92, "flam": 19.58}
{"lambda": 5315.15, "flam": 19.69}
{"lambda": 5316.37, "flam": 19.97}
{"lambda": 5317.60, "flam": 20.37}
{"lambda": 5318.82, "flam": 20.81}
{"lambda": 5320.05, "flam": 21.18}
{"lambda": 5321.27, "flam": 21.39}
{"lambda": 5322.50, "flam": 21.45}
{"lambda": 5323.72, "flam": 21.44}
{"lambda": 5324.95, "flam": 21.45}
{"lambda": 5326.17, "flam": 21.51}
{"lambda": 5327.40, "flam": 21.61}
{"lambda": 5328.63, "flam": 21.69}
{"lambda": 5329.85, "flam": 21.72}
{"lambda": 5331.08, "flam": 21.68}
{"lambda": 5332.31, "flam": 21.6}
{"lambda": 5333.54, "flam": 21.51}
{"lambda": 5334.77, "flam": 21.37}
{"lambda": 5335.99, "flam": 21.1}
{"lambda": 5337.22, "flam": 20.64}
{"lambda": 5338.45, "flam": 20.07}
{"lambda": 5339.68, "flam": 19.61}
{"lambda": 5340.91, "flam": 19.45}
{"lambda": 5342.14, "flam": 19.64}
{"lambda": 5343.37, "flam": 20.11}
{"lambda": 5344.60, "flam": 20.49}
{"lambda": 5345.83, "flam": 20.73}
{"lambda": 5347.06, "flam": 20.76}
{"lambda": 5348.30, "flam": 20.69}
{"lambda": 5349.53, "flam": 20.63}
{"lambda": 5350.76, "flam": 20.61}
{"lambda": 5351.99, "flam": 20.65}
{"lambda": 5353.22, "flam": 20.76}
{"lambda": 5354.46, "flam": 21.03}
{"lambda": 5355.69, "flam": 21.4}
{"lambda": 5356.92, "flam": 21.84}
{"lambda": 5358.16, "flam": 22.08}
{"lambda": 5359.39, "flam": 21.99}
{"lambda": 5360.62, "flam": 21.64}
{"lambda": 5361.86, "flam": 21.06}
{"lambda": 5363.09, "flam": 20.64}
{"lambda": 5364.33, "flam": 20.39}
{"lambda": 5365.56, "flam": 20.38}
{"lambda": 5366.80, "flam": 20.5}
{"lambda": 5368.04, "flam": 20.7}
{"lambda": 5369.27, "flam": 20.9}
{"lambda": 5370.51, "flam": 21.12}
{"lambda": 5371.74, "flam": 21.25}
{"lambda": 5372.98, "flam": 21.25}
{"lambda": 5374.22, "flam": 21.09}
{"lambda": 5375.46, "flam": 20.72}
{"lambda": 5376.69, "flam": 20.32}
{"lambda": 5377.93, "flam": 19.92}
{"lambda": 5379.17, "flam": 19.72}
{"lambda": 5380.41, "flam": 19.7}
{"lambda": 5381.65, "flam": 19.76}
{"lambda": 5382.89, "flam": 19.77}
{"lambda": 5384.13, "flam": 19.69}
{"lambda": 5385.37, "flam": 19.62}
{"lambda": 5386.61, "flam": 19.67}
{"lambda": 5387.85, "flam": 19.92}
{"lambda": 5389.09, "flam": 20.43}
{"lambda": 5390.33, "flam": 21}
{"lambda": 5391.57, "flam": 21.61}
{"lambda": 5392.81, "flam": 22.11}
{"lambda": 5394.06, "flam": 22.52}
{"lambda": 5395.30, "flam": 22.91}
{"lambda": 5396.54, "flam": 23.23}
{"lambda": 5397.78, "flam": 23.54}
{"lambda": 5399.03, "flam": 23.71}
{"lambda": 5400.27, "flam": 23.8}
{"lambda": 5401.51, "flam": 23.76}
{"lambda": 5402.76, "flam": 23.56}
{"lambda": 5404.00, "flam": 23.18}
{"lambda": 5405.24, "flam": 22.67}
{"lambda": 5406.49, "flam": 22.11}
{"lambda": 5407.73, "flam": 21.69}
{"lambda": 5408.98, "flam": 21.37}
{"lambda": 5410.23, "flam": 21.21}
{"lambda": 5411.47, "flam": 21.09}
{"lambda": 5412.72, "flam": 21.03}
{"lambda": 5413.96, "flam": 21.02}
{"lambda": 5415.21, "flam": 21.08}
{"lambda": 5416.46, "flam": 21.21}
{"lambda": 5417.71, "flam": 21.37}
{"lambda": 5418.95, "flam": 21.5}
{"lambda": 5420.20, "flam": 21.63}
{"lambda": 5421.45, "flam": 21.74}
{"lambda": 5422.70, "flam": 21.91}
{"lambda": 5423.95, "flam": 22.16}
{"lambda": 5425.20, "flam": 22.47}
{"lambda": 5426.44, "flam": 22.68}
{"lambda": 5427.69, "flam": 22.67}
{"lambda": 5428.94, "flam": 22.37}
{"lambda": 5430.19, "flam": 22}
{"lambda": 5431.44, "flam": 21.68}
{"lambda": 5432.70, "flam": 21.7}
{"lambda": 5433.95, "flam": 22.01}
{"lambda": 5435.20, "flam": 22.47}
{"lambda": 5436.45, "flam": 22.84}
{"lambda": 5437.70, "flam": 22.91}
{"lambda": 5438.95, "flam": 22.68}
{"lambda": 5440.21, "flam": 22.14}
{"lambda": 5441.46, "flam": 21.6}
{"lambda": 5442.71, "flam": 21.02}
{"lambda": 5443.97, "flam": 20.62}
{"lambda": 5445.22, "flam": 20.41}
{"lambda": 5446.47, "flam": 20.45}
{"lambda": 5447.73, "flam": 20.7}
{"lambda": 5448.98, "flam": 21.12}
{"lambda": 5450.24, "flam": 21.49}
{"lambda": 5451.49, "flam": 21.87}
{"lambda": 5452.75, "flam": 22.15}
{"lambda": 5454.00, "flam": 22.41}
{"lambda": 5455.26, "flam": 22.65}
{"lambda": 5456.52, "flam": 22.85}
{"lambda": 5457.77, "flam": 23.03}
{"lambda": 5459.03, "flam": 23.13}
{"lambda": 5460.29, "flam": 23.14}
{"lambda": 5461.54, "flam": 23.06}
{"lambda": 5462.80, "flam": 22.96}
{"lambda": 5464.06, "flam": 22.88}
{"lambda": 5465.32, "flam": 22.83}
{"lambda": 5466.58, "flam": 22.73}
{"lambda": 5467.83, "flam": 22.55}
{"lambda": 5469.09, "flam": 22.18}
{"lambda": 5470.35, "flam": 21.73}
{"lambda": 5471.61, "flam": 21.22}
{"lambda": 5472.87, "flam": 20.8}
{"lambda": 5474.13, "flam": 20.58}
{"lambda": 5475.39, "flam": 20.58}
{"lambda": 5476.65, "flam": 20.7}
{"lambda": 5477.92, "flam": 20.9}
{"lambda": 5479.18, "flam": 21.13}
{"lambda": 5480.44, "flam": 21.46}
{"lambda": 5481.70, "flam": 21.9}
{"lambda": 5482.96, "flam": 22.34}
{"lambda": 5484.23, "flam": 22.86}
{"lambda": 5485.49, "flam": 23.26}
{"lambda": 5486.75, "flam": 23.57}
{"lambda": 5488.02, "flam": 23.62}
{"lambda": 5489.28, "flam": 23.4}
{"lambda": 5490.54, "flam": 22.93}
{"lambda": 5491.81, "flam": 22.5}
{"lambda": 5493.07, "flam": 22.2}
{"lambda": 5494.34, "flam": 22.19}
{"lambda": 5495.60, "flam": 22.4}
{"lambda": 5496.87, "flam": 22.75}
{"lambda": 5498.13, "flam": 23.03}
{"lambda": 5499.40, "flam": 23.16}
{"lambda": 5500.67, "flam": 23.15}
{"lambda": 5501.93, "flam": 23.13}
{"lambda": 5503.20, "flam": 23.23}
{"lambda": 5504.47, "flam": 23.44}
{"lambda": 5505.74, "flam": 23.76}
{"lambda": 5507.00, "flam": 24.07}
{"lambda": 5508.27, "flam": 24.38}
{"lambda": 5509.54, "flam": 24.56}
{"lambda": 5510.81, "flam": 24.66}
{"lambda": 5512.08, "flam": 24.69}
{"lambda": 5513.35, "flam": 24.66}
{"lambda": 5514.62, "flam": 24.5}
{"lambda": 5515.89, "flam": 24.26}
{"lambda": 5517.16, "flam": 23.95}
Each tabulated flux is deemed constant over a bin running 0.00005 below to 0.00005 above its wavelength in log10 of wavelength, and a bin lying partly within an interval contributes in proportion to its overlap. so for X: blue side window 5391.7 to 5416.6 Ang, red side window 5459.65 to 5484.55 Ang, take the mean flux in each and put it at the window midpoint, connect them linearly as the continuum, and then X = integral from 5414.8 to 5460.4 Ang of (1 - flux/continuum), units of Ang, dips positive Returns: 0.4 Ang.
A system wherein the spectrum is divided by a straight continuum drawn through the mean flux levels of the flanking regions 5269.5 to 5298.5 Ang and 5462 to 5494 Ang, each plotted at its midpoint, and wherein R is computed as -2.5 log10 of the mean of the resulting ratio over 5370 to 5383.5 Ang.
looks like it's 0.09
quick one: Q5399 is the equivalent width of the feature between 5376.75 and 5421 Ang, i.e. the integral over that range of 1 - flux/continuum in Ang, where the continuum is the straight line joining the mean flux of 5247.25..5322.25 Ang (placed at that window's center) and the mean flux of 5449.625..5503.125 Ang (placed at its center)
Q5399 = 0.8 Ang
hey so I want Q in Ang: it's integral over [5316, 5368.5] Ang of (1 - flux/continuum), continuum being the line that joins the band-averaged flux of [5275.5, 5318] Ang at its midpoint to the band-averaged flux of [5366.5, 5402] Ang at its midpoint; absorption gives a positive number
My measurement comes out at 0.7 Ang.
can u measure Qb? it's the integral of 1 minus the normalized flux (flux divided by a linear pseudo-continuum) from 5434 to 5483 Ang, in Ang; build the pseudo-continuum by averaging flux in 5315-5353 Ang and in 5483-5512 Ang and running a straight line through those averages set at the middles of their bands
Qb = 1.7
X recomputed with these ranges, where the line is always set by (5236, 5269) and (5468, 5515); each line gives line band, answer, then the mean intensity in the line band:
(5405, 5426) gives 0.4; 21.6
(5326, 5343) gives 0.2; 20.9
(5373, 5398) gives 1.0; 20.8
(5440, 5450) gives 0.6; 21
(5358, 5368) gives 0.2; 21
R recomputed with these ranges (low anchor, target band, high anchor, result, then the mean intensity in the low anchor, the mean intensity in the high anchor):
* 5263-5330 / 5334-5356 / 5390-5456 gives 0.059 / 21.5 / 22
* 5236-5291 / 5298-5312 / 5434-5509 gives 0.060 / 21.1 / 22.3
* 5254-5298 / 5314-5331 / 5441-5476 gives 0.034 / 21.7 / 21.9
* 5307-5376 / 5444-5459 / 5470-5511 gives 0.018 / 20.8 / 22.6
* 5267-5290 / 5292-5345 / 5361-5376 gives 0.042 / 22.3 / 20.8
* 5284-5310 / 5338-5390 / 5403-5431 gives 0.059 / 21.5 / 21.9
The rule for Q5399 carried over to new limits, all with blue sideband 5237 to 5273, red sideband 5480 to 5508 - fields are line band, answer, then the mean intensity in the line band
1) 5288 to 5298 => -0.8 Ang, 22.6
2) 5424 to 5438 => 0.0 Ang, 22.3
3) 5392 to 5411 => -0.6 Ang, 22.7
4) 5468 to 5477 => 0.6 Ang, 21.2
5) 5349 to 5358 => 0.2 Ang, 21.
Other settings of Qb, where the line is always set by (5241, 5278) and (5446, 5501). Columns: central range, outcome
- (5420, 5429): -0.1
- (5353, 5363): 0.0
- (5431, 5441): -0.1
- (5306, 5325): 0.9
